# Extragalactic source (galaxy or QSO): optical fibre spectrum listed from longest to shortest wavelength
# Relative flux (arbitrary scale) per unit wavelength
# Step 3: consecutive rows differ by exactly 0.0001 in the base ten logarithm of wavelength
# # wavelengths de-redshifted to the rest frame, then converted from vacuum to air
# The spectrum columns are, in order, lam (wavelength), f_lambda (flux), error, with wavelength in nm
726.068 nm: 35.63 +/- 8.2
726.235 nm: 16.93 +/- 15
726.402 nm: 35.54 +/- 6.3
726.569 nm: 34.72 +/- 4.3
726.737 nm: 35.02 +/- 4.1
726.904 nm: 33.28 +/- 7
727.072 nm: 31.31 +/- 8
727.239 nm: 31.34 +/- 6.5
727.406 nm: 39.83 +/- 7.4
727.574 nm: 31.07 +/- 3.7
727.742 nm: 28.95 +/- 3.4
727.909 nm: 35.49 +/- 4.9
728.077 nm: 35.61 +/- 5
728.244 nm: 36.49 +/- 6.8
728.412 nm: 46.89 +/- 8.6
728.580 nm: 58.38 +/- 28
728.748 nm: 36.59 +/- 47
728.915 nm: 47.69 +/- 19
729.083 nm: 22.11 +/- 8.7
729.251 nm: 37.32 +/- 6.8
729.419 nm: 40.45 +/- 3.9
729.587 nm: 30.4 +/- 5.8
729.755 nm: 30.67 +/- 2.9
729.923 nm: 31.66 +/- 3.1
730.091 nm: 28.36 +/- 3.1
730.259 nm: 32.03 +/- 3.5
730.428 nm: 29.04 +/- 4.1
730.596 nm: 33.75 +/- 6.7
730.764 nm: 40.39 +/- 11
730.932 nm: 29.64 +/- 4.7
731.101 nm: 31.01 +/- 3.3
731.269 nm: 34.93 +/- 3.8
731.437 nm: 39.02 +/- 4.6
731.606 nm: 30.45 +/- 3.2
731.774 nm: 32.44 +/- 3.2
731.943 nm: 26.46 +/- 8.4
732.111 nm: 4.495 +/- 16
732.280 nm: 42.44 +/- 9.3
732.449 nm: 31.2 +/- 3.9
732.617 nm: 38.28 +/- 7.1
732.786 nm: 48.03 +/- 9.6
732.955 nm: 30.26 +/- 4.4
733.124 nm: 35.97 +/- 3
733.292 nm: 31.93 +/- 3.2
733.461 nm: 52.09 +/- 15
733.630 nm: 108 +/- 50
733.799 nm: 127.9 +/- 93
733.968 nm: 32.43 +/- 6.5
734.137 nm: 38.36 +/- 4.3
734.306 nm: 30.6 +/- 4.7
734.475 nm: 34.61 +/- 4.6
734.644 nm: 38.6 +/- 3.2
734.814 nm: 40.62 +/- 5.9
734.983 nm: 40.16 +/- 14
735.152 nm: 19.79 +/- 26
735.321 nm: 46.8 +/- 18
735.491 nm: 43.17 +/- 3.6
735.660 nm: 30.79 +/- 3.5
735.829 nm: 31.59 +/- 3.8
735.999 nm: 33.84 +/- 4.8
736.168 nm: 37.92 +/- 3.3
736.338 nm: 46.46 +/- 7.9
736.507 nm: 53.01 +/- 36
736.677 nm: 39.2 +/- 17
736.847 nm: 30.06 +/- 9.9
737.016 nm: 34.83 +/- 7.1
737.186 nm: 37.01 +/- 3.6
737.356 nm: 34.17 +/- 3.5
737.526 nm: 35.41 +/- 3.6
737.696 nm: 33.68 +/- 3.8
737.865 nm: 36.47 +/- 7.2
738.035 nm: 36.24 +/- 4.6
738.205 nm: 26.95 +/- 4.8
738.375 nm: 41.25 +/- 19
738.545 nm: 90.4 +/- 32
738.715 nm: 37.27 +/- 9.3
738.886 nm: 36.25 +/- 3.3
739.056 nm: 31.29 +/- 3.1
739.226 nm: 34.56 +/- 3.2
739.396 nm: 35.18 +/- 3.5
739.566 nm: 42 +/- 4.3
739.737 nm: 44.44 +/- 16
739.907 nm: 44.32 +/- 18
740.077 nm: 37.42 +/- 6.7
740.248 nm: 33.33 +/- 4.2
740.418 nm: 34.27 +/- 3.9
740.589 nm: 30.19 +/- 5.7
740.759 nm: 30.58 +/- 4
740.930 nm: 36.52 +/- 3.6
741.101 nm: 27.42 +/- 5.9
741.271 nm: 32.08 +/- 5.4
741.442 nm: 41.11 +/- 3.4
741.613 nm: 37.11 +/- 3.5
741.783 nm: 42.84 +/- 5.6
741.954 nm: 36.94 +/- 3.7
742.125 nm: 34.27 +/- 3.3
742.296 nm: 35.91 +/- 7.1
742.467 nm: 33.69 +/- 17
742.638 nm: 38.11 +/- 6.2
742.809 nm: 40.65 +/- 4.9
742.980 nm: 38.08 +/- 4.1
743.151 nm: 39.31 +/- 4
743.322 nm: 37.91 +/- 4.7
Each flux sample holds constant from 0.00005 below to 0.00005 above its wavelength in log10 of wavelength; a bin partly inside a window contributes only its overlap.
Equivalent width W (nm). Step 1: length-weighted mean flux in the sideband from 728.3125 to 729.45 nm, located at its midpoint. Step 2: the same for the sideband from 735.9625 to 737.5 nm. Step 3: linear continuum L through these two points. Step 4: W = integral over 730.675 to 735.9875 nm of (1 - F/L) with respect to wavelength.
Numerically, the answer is -0.04 nm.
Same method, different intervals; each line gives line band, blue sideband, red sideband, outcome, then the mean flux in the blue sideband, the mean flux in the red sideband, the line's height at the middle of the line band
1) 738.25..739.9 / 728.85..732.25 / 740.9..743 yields -0.37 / 31.7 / 36.5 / 35.3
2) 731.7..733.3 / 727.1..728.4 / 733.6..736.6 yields 0.36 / 34.7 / 45.2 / 41.5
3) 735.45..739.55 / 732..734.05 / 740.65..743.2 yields 0.34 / 48.3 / 36.2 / 42.2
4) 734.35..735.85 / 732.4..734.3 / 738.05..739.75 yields 0.38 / 51.7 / 41.6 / 48.5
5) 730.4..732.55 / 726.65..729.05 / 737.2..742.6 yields 0.35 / 37.4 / 37.5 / 37.4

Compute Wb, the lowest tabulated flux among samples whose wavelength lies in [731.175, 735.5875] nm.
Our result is 4.495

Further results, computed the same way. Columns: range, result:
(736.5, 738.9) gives 26.95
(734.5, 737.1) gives 19.79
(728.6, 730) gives 22.11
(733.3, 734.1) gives 32.43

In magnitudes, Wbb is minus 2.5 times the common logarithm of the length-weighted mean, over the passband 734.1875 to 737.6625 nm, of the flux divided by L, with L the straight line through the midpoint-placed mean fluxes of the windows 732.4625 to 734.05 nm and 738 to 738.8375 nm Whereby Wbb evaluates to 0.34 mag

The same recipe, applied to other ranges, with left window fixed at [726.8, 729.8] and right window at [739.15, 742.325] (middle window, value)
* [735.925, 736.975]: -0.102 mag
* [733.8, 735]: -0.172 mag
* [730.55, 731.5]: 0.050 mag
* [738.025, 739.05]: -0.214 mag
